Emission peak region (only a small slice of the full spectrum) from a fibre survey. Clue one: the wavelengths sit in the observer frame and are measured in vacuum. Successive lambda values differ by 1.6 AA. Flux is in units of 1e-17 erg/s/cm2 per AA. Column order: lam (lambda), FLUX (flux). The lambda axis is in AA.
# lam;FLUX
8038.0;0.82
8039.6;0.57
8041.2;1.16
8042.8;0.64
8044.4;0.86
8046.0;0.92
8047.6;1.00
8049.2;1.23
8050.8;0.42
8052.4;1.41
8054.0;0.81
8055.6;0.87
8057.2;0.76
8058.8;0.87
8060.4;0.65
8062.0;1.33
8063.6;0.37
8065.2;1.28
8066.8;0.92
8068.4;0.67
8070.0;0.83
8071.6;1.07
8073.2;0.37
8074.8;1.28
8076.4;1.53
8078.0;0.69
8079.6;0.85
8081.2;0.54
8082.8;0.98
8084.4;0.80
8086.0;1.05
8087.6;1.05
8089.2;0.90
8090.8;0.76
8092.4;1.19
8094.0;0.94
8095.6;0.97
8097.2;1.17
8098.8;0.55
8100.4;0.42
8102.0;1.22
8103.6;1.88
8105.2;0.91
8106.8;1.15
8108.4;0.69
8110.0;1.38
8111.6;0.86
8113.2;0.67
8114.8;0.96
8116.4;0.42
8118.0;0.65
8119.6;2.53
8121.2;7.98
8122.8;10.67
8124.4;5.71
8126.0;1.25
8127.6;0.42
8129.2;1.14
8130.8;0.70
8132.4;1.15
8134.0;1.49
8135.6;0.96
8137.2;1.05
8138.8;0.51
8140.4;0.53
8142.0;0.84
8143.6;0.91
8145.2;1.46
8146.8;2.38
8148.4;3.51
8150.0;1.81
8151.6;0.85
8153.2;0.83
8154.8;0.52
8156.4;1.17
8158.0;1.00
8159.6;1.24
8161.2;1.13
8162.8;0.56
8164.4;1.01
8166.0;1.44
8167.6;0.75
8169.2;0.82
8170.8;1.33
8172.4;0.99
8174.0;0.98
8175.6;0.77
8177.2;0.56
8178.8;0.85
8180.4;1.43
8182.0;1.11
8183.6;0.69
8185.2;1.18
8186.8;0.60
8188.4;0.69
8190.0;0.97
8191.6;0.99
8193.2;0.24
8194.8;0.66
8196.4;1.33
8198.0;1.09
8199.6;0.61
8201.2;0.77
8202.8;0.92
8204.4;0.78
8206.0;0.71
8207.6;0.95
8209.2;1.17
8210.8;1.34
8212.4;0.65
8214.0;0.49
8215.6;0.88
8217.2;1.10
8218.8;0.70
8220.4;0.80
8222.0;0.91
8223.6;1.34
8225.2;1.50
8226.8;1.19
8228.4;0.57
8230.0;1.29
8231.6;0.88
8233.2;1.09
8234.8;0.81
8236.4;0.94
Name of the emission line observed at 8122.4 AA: H-alpha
